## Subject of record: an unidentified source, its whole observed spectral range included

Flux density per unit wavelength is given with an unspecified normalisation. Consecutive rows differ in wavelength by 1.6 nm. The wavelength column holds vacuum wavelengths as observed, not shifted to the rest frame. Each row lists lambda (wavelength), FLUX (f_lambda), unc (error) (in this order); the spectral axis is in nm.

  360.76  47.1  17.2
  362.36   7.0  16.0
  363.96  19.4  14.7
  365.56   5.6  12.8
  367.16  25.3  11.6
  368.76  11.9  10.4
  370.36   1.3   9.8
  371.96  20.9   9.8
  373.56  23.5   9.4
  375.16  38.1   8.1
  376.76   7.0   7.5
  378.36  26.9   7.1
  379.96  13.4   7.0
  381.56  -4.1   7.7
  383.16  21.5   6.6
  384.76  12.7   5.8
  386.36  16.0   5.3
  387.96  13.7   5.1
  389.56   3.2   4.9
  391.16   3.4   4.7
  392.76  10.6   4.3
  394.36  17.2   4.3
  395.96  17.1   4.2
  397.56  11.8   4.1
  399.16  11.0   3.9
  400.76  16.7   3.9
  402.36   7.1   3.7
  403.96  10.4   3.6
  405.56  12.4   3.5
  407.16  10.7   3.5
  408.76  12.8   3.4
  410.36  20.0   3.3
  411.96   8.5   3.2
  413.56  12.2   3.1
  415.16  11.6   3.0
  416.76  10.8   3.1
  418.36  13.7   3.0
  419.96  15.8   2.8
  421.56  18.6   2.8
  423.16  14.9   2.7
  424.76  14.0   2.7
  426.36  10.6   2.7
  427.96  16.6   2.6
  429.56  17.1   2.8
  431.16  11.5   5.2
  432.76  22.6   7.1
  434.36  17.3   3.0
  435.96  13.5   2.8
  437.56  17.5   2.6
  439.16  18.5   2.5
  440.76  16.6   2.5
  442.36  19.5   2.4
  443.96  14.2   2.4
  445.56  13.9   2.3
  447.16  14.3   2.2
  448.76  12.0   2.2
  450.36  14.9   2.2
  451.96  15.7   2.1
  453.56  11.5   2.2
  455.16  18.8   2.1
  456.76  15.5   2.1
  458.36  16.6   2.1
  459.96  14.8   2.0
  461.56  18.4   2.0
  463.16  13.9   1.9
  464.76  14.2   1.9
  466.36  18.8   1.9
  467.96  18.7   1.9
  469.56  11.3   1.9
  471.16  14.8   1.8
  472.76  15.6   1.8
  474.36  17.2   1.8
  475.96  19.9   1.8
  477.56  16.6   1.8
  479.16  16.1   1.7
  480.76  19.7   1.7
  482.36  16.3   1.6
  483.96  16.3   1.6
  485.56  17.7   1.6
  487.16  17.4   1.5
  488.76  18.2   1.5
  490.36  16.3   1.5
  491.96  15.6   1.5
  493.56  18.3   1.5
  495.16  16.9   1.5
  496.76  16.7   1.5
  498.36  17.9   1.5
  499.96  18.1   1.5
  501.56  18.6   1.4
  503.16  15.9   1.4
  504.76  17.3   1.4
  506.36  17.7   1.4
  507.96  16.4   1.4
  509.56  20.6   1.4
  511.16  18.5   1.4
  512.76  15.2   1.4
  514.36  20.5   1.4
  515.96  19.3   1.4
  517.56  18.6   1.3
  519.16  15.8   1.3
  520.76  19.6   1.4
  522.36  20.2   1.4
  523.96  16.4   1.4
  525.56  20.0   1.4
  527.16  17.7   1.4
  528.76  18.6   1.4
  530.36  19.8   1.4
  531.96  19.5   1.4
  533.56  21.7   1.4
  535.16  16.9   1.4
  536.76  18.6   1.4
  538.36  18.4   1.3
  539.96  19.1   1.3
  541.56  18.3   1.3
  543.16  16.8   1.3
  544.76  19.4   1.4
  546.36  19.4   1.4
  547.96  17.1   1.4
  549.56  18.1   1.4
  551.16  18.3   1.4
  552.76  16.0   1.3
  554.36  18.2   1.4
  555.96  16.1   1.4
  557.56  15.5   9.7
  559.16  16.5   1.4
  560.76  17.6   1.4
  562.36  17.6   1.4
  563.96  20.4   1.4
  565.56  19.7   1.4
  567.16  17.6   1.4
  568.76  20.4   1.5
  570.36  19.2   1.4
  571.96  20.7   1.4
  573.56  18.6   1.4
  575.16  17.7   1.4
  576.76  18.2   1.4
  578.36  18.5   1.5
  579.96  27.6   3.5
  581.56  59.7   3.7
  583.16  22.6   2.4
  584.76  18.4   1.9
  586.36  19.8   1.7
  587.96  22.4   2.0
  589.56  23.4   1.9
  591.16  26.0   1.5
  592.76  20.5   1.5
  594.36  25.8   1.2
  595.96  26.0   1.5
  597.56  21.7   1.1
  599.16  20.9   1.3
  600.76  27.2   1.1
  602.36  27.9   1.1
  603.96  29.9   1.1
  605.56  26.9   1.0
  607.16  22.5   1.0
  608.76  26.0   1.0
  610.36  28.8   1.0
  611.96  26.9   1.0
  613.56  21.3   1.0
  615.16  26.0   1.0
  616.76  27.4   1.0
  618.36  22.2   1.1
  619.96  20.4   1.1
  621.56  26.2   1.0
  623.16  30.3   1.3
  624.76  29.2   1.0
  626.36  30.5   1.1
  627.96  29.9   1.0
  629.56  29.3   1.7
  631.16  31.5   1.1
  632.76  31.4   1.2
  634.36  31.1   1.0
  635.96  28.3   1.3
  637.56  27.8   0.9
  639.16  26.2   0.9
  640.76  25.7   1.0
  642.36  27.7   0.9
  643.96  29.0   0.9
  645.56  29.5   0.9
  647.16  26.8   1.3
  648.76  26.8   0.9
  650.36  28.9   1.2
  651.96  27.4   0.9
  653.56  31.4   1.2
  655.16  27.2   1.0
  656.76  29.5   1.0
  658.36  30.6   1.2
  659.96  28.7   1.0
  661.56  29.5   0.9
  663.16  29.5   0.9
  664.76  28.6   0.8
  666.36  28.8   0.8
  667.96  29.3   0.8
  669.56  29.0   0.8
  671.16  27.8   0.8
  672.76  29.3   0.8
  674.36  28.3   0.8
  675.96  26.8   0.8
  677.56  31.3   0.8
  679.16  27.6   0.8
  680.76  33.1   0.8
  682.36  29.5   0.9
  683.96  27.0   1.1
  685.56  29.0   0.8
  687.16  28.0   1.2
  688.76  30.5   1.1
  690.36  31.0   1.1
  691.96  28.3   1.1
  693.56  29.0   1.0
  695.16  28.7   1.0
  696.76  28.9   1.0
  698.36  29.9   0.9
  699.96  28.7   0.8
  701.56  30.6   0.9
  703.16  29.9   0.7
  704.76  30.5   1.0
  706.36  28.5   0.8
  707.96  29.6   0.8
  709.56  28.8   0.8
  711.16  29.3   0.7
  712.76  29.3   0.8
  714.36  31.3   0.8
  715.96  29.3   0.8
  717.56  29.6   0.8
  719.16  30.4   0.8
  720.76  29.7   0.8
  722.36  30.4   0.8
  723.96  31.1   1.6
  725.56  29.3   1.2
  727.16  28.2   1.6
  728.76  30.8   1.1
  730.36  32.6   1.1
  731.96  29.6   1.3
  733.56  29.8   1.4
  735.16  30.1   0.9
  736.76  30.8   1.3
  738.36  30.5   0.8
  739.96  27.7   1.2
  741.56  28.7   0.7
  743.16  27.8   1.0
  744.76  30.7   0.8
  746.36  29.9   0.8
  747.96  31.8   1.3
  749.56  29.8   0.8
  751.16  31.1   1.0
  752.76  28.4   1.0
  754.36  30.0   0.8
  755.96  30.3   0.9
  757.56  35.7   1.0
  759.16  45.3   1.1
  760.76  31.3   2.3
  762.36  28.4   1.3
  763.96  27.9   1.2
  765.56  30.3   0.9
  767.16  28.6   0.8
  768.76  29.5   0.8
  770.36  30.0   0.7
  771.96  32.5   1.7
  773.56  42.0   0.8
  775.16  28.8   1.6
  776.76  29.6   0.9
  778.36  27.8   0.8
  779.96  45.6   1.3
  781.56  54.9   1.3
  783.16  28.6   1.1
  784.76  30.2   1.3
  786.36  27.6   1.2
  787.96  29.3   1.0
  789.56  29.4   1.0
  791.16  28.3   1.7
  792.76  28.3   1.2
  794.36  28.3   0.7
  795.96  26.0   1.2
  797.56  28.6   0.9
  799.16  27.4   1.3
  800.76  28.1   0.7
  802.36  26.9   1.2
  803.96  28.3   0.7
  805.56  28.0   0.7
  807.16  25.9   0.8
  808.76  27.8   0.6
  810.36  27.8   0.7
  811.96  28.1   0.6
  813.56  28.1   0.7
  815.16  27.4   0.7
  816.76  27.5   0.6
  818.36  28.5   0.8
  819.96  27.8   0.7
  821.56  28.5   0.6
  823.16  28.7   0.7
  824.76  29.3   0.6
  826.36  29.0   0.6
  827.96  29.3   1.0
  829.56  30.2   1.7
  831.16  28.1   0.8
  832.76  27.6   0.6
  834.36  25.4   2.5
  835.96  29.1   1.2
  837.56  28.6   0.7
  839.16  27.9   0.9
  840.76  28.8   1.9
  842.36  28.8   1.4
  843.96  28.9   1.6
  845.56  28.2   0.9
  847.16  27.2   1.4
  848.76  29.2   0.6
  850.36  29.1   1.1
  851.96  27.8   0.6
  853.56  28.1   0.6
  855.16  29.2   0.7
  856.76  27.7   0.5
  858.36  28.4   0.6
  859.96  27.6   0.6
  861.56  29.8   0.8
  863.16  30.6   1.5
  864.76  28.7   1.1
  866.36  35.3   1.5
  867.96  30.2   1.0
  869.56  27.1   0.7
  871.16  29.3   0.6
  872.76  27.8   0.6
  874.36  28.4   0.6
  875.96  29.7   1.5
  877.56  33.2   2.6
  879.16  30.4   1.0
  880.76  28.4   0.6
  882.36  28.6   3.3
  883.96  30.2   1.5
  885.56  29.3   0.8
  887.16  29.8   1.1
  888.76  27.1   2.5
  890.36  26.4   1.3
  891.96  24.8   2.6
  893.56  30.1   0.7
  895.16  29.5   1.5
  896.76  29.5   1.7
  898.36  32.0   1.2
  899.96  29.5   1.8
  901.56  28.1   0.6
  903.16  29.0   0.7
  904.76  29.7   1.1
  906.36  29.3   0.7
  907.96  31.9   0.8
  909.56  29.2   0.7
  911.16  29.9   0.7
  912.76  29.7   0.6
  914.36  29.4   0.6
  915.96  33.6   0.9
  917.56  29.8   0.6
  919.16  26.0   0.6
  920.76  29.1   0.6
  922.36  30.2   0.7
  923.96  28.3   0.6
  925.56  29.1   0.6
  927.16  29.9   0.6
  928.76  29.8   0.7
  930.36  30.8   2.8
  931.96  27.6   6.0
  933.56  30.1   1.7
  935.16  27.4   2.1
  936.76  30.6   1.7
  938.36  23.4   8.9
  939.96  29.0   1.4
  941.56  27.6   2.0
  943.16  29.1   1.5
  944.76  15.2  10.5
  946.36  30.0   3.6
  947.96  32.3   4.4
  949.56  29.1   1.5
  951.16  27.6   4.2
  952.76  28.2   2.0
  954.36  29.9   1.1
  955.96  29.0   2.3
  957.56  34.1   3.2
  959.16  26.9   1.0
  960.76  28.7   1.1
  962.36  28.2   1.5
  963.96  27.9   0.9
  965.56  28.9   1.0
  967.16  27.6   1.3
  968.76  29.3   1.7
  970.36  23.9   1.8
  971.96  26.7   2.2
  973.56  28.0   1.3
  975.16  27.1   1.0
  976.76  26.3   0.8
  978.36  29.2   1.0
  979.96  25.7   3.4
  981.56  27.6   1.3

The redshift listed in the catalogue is 0.560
